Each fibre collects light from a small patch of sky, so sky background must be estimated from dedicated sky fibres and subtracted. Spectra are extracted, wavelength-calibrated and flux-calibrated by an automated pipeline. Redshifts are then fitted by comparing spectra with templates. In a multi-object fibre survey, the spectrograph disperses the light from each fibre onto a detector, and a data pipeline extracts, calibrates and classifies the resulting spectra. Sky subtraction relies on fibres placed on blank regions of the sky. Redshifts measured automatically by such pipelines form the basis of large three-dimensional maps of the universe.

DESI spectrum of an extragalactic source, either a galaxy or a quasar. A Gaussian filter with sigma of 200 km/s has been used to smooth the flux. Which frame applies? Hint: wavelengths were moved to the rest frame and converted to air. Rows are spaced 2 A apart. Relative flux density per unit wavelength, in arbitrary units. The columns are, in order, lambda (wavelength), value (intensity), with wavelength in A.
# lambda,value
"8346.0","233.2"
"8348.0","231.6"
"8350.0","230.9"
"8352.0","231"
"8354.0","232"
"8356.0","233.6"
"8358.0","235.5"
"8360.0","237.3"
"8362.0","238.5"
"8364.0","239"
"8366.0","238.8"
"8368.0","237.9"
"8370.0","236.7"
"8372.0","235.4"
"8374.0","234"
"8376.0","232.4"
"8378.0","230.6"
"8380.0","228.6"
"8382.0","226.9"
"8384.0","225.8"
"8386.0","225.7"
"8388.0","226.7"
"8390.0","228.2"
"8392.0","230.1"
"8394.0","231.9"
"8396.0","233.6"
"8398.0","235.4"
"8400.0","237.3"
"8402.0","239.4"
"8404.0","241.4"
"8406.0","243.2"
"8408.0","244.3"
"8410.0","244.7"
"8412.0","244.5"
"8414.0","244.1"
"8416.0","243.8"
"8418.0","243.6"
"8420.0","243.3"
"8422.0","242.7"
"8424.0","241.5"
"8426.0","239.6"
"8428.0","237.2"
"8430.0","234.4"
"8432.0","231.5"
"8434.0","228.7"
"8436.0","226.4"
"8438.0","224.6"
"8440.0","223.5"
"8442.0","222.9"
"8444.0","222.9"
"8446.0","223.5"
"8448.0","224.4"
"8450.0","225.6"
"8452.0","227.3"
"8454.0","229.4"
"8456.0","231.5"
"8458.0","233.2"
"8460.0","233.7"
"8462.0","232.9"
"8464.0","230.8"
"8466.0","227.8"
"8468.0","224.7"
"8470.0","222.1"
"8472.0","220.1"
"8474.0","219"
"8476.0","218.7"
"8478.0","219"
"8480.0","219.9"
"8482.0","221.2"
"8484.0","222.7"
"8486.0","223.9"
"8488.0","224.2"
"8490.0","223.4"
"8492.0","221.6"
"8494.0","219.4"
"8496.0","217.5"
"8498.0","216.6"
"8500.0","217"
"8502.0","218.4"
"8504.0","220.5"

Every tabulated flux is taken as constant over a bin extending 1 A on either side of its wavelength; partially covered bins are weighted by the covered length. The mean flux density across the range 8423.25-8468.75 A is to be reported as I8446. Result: 229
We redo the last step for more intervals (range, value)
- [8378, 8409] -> 233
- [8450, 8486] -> 225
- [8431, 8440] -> 227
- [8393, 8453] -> 235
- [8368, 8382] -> 233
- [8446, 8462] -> 229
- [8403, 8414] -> 244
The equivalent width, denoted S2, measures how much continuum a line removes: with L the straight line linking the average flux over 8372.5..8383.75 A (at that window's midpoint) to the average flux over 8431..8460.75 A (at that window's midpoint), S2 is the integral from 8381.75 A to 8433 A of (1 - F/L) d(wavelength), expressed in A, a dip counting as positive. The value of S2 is -1.81 A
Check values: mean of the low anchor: 230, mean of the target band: 237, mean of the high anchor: 227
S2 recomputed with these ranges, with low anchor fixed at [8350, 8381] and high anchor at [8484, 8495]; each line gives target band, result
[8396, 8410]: -0.5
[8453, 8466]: -0.4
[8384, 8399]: 0.1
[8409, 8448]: -1.0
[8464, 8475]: 0.0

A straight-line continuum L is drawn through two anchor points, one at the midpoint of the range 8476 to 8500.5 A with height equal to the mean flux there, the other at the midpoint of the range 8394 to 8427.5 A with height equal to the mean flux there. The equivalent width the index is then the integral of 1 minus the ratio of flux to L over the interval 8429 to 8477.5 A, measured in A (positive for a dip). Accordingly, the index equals 0.7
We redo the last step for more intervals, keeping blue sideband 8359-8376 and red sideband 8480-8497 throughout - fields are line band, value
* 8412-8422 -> -0.6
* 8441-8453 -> 0.1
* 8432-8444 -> 0.1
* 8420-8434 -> -0.5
